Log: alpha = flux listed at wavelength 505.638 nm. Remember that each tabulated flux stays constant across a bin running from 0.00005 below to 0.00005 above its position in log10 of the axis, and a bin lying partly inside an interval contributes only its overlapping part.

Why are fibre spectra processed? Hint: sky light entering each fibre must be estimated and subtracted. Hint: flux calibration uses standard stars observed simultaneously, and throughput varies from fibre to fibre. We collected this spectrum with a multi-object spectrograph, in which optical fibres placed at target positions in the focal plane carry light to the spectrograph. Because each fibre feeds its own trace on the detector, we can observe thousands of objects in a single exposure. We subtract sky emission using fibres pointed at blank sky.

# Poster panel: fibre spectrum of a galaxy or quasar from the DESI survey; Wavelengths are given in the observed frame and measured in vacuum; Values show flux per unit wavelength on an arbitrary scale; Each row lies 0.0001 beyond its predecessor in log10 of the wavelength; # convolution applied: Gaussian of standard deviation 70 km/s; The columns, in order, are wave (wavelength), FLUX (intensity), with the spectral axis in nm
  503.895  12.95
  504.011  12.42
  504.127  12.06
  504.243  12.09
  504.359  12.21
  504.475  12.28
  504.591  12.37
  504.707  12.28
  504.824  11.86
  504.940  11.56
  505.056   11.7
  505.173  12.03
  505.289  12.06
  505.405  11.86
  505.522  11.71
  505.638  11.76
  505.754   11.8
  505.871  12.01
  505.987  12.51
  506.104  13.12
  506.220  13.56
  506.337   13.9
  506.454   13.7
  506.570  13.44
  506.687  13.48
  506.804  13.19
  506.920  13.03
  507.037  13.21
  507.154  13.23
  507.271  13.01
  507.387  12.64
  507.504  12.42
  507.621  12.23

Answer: 11.76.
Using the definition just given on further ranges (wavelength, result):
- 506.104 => 13.12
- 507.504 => 12.42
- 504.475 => 12.28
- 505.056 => 11.7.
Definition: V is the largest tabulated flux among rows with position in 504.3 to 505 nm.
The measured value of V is 12.37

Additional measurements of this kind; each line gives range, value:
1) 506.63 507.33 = 13.48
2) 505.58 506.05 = 12.51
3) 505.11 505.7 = 12.06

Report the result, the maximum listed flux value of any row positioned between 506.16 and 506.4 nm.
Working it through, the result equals 13.9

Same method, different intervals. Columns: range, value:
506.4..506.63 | 13.7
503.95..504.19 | 12.42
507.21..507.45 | 13.01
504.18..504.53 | 12.28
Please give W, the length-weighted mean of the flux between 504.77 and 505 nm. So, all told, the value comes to 11.7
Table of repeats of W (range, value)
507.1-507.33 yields 13.1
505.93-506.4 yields 13.3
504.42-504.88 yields 12.2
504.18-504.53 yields 12.2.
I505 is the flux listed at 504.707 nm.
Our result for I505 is 12.28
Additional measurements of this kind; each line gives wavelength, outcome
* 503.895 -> 12.95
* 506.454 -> 13.7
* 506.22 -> 13.56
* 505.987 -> 12.51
